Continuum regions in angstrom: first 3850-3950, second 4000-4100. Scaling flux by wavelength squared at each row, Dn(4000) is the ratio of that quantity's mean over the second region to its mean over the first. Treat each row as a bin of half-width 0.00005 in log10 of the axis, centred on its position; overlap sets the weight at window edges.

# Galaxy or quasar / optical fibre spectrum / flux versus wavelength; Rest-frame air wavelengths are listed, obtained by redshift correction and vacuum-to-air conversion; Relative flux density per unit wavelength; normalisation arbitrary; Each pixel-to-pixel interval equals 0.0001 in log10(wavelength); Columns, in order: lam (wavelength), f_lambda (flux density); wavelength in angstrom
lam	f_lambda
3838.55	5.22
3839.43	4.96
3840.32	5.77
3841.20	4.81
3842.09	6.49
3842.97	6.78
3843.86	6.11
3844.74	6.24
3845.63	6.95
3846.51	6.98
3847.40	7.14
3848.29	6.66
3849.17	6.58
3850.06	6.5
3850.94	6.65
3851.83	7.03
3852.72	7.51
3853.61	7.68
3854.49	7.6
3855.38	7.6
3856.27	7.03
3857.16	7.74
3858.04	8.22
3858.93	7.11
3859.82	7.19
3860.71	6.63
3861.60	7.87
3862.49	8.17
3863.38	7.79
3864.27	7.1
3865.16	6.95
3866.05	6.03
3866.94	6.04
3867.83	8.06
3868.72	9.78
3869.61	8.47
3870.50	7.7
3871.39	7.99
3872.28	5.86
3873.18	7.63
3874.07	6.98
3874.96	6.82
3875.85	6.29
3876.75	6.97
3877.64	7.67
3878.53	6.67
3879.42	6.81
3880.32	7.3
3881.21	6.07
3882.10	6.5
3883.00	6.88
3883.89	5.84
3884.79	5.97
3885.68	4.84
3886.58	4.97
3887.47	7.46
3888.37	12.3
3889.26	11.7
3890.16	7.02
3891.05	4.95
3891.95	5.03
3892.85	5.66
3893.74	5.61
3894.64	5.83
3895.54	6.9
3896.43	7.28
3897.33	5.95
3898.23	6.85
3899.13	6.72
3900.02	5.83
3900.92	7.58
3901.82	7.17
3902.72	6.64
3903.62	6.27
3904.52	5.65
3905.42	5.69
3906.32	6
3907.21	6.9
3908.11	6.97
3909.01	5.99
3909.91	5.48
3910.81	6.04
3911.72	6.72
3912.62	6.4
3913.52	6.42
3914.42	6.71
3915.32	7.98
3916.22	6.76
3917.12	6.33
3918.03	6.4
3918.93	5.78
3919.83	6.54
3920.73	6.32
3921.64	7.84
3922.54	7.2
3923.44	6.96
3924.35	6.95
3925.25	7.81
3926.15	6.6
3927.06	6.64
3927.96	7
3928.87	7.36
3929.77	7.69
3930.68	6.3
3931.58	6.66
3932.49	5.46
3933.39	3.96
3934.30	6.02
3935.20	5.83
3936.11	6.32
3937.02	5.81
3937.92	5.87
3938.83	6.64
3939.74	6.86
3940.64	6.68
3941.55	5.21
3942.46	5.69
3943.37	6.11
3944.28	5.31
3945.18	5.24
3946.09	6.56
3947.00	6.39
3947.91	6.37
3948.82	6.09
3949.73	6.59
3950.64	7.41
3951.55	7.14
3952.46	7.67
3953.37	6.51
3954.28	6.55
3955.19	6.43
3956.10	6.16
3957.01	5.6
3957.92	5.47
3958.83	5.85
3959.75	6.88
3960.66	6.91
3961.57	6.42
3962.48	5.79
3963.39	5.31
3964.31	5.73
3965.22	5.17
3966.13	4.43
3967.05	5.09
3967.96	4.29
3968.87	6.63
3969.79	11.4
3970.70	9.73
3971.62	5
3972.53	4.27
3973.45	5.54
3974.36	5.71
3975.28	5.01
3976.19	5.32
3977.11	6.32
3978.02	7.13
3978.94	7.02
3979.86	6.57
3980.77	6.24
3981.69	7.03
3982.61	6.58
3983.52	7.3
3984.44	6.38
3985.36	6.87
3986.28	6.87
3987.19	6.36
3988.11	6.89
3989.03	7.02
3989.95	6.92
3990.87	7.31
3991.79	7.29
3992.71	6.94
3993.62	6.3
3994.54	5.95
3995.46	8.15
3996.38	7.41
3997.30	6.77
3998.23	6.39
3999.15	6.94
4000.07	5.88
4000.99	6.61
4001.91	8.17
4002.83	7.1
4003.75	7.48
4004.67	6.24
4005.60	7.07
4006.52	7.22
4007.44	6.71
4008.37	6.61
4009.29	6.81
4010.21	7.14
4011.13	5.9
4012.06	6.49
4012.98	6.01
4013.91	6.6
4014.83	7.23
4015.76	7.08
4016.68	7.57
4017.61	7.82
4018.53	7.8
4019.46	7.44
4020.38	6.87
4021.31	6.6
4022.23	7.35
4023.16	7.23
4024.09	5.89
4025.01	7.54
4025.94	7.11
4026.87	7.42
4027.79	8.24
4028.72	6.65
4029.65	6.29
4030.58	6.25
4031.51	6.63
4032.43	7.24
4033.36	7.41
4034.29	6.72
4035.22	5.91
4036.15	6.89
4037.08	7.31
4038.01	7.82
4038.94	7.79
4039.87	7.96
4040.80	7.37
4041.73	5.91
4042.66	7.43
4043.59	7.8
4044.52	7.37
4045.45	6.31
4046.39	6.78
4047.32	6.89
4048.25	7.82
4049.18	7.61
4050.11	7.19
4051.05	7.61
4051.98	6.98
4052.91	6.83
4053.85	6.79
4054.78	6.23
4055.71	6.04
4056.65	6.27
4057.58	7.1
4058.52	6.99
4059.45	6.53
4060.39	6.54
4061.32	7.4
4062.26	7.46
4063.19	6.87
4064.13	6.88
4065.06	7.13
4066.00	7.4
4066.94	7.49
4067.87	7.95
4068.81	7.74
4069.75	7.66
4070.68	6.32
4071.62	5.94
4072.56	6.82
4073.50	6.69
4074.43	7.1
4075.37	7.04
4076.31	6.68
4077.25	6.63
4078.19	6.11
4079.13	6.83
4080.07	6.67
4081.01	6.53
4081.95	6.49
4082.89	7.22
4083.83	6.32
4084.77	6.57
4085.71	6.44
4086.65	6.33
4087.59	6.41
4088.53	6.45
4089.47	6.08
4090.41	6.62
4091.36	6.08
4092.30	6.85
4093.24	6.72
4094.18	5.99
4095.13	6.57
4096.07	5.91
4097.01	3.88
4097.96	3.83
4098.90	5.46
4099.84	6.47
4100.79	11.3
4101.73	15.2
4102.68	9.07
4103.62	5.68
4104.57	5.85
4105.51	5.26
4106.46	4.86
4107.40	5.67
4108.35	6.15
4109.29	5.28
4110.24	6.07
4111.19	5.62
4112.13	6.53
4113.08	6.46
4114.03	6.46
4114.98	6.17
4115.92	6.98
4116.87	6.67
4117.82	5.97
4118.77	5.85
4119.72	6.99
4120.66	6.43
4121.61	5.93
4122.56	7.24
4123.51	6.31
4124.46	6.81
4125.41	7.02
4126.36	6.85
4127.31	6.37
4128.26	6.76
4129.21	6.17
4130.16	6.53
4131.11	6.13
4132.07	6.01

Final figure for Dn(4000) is 1.09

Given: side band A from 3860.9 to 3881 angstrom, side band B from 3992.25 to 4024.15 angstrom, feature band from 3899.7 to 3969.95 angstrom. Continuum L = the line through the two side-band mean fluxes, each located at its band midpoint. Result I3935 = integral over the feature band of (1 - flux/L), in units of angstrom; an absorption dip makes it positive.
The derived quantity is 7.5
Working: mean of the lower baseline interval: 7.29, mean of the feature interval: 6.36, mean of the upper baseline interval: 6.92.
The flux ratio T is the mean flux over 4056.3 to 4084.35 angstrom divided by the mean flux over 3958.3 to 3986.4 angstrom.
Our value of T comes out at 1.1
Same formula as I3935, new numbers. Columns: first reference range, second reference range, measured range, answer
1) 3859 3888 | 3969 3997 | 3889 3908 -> 1.2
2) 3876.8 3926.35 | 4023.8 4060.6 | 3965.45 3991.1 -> 1.5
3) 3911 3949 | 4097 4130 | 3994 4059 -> -4.7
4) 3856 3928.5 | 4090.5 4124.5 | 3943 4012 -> 2.3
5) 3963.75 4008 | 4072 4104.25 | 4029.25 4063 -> -1.4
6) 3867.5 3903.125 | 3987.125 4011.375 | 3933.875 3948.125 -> 1.8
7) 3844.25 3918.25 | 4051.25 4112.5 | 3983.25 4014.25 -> -0.2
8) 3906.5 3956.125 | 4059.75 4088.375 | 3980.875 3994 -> -0.5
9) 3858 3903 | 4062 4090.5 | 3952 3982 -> 3.0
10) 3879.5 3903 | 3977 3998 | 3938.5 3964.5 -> 2.1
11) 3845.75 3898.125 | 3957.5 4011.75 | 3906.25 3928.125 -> 0.6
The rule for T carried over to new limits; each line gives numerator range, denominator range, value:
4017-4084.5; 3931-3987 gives 1.12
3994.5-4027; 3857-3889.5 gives 0.96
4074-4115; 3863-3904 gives 0.94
